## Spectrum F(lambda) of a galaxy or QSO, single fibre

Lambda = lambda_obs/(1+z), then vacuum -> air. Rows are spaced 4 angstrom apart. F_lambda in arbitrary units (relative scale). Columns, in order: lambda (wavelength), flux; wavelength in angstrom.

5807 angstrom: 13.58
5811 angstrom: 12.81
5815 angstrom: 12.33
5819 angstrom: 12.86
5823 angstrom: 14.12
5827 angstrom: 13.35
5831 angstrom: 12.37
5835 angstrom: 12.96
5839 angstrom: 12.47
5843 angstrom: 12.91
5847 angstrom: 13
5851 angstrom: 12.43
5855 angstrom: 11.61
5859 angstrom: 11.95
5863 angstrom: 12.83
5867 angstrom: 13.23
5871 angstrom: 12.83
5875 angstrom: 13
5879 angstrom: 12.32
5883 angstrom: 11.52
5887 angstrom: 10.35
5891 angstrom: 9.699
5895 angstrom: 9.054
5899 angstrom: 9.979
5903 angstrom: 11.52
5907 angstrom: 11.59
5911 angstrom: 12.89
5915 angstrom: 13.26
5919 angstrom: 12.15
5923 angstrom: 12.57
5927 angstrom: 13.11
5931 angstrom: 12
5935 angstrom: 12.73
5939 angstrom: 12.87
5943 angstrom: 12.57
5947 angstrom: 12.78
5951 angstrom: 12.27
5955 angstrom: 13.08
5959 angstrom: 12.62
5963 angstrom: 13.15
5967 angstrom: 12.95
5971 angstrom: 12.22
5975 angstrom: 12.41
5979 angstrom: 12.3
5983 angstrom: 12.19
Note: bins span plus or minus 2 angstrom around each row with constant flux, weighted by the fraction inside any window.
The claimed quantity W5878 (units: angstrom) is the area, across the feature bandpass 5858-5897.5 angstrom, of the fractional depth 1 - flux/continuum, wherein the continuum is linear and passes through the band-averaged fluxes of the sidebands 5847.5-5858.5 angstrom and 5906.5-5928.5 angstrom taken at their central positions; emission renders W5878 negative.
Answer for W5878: 2.2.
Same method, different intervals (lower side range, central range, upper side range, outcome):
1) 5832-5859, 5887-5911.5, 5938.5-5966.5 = 3.9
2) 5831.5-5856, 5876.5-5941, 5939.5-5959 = 4.7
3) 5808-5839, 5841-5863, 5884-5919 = -0.2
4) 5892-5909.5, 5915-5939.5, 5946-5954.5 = -2.0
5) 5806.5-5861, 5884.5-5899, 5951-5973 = 3.4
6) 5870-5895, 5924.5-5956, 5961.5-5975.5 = -1.0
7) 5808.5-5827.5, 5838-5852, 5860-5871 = 0.3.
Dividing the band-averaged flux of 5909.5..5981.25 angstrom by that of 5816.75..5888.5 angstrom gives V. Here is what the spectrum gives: 1.01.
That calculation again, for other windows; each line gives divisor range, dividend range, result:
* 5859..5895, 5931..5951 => 1.07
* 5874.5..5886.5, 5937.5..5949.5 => 1.06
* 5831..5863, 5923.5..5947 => 1.01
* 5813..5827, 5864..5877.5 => 0.99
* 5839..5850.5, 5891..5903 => 0.77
